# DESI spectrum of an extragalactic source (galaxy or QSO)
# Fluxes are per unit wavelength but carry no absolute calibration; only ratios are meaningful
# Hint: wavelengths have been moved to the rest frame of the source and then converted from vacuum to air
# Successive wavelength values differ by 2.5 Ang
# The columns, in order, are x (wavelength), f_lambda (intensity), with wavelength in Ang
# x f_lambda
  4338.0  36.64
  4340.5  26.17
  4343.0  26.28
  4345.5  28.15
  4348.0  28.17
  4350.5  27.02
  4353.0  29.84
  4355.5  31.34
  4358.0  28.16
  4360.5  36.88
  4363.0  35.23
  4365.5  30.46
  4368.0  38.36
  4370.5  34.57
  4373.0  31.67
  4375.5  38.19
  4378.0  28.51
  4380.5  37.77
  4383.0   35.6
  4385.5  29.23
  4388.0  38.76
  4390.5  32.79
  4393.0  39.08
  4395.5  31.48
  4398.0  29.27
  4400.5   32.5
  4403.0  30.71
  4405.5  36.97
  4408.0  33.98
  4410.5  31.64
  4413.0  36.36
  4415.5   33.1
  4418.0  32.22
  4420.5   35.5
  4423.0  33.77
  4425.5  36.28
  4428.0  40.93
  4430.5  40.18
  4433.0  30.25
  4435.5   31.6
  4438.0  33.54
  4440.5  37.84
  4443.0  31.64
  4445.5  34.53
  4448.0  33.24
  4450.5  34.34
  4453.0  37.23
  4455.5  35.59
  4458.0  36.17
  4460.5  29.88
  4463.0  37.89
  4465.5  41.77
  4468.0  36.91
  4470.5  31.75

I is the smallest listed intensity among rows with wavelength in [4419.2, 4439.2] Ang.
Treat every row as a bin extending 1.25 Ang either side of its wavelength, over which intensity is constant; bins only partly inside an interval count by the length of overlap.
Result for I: 30.25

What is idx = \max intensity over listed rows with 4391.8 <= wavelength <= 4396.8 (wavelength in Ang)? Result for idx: 39.08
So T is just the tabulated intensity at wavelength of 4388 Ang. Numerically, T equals 38.76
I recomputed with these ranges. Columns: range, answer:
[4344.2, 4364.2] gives 27.02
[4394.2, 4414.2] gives 29.27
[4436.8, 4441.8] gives 33.54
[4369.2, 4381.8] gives 28.51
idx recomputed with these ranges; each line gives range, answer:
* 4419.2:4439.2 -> 40.93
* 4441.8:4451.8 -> 34.53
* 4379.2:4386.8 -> 37.77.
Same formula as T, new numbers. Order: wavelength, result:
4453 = 37.23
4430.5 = 40.18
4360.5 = 36.88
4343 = 26.28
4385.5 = 29.23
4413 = 36.36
